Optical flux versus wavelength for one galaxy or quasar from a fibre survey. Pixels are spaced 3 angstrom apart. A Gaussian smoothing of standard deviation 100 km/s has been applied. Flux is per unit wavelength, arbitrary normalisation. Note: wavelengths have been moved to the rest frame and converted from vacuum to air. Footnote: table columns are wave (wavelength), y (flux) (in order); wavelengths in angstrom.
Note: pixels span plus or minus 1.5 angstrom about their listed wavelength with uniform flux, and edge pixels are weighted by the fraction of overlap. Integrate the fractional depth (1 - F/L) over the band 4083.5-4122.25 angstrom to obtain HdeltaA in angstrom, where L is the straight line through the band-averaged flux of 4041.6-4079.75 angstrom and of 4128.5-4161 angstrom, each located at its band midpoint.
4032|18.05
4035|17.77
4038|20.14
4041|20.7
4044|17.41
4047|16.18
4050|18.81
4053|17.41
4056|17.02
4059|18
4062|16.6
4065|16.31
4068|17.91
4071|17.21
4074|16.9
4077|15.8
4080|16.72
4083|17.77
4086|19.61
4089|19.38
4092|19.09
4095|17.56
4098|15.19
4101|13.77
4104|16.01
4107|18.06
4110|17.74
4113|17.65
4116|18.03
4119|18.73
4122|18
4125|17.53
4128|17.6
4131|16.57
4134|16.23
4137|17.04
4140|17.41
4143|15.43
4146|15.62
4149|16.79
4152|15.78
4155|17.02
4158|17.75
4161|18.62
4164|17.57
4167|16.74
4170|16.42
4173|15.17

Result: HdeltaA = -1.5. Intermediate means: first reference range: 17.2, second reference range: 16.7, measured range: 17.6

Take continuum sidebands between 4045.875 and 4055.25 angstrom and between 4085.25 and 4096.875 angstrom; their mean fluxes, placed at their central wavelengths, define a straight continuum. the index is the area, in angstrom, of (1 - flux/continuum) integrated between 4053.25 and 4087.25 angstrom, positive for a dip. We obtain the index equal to 1.59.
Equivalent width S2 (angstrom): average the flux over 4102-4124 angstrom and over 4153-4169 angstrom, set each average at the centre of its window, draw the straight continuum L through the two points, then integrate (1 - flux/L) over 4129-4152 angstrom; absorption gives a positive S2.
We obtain 1.5 angstrom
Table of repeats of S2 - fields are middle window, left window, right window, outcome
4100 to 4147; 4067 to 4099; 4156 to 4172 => 1.22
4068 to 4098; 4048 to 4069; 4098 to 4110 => -1.77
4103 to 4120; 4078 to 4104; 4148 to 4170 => -0.48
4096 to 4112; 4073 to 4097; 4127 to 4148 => 1.02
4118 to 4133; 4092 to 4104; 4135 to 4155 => -1.26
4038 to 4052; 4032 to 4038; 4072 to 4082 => -0.35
